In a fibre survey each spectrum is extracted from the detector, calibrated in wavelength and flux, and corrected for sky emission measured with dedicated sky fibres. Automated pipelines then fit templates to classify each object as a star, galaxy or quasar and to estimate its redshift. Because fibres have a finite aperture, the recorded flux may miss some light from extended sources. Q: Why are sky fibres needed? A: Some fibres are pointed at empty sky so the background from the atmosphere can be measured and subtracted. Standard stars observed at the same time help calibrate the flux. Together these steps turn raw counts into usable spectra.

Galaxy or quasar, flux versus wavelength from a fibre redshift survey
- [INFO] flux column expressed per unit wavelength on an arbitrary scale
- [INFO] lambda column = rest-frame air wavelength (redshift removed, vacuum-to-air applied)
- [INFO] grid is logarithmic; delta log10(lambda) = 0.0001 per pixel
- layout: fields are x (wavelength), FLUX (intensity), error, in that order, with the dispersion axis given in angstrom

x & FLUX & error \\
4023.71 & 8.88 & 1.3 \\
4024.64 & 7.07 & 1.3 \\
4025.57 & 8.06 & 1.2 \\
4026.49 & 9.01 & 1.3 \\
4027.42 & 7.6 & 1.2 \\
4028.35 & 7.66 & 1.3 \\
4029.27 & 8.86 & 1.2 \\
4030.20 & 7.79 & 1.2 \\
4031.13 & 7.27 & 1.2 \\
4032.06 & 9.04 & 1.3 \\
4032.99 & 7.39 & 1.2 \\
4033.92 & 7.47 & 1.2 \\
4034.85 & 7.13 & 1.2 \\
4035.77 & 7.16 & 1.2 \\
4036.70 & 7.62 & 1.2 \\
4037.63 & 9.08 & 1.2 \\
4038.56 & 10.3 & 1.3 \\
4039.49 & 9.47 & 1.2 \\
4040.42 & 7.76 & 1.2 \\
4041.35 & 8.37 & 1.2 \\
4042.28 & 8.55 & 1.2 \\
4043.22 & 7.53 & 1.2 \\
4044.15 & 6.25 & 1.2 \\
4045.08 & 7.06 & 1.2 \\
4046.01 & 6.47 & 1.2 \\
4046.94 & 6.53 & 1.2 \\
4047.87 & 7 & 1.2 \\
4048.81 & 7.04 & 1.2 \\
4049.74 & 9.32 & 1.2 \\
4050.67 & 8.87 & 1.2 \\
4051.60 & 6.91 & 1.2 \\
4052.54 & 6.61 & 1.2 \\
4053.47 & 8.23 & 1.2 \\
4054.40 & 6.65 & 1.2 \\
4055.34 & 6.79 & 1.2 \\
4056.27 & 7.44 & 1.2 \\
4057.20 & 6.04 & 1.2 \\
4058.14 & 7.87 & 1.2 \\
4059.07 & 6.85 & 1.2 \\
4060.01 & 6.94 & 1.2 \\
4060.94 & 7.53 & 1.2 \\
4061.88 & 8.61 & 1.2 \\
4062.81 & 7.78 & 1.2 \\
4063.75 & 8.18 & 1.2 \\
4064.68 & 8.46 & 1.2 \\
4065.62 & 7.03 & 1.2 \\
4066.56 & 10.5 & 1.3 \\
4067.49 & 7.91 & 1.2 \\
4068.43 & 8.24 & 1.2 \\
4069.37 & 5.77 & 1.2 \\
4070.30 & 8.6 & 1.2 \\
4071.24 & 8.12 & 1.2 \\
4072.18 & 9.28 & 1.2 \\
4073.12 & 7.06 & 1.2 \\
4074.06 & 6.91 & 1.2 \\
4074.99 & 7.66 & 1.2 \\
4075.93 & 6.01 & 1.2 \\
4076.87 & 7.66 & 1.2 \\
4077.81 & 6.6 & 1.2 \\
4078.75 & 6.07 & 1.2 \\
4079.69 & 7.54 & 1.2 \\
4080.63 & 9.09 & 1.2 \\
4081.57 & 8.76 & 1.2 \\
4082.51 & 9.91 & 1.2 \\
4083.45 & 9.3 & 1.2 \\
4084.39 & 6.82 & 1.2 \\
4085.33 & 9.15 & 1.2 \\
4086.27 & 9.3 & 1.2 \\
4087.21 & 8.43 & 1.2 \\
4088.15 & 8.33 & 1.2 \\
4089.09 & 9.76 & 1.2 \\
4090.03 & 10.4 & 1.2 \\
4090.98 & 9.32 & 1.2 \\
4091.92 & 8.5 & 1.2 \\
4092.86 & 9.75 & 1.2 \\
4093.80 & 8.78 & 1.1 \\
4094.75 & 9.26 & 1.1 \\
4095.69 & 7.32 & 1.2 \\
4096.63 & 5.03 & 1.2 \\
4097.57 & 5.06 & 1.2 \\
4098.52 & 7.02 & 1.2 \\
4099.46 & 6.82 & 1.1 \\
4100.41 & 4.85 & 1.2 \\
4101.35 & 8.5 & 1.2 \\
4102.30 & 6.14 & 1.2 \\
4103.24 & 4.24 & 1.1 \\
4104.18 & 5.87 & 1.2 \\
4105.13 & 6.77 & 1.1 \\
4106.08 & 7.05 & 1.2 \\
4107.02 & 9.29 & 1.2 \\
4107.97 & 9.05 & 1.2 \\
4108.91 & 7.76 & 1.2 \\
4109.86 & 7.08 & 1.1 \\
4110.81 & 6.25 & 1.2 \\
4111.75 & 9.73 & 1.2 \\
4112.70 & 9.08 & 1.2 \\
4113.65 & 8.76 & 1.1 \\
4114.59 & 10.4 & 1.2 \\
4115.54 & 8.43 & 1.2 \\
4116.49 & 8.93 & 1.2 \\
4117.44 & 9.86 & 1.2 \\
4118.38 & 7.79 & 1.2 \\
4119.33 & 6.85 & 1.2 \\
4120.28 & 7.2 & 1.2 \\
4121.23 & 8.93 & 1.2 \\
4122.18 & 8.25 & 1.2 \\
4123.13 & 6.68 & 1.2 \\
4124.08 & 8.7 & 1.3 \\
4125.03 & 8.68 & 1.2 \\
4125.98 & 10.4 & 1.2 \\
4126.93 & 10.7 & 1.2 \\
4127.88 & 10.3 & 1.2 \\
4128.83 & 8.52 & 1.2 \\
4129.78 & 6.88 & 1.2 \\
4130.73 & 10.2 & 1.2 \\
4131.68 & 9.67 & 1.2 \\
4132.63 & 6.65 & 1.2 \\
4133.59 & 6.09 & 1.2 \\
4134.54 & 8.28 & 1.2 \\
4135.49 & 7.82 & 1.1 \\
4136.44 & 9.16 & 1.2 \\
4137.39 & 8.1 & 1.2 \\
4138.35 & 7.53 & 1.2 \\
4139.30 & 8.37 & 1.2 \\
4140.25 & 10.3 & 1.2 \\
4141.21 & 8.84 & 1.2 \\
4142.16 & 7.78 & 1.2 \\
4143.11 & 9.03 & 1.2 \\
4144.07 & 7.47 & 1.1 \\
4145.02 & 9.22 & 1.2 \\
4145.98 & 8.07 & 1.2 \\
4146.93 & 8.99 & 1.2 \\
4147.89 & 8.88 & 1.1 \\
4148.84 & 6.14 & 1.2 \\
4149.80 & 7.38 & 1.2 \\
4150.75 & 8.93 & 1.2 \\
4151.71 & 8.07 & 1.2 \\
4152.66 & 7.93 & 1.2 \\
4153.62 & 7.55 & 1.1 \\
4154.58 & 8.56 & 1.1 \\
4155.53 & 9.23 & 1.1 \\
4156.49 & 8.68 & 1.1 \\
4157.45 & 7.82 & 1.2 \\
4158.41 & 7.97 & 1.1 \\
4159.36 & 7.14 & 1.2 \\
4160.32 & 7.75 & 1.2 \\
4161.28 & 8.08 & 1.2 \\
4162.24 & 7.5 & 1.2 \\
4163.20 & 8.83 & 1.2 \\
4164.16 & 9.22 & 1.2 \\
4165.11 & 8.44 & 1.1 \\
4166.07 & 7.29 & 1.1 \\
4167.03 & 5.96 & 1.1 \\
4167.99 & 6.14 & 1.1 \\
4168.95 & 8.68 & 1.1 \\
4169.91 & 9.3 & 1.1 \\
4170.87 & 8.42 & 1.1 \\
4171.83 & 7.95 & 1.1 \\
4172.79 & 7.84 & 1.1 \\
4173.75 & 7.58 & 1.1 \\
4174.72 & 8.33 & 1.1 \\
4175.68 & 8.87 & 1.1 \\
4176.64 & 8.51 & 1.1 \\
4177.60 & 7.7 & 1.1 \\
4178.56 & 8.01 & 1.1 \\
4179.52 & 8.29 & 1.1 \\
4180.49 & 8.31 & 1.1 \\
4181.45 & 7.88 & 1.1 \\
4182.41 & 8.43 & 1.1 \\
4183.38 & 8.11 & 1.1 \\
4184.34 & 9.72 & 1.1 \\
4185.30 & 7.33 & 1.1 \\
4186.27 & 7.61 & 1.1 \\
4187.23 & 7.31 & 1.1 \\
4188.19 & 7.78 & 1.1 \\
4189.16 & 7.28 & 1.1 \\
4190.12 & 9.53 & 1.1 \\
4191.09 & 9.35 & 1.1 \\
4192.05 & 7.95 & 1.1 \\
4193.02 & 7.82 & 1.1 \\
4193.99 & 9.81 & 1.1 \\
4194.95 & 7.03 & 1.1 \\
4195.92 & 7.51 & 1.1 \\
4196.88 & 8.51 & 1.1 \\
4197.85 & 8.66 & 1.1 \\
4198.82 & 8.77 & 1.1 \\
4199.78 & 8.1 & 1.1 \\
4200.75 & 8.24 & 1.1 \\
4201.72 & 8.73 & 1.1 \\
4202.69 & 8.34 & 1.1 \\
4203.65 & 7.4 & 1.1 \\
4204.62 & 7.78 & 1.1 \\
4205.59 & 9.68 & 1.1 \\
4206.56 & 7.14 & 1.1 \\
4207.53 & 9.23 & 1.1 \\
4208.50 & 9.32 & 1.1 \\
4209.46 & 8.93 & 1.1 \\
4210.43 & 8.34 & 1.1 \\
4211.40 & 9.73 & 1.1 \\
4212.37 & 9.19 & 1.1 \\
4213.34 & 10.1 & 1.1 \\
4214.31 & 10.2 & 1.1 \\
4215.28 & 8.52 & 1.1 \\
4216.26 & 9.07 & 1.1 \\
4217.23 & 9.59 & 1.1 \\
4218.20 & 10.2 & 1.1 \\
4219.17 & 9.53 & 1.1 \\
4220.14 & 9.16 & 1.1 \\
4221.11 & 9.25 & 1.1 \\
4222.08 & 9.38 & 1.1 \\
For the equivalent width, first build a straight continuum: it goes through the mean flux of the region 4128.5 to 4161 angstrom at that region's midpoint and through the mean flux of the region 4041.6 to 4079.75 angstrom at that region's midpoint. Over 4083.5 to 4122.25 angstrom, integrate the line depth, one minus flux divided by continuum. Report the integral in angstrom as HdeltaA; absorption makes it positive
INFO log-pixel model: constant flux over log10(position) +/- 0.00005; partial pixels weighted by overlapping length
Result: -0.6 angstrom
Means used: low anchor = 7.48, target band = 7.97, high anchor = 8.2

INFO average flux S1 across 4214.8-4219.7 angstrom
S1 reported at 9.37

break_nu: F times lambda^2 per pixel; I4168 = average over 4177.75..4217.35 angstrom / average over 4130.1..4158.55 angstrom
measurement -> 1.05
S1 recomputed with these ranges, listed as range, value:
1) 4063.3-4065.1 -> 8.34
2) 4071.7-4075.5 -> 7.71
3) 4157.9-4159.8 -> 7.59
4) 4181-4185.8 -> 8.29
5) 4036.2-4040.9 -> 8.83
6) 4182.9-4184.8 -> 8.92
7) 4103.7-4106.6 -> 6.61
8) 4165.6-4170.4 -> 7.48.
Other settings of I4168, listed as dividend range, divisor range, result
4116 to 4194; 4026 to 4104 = 1.11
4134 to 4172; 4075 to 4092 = 1.01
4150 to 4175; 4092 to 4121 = 1.08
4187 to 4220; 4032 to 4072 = 1.21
